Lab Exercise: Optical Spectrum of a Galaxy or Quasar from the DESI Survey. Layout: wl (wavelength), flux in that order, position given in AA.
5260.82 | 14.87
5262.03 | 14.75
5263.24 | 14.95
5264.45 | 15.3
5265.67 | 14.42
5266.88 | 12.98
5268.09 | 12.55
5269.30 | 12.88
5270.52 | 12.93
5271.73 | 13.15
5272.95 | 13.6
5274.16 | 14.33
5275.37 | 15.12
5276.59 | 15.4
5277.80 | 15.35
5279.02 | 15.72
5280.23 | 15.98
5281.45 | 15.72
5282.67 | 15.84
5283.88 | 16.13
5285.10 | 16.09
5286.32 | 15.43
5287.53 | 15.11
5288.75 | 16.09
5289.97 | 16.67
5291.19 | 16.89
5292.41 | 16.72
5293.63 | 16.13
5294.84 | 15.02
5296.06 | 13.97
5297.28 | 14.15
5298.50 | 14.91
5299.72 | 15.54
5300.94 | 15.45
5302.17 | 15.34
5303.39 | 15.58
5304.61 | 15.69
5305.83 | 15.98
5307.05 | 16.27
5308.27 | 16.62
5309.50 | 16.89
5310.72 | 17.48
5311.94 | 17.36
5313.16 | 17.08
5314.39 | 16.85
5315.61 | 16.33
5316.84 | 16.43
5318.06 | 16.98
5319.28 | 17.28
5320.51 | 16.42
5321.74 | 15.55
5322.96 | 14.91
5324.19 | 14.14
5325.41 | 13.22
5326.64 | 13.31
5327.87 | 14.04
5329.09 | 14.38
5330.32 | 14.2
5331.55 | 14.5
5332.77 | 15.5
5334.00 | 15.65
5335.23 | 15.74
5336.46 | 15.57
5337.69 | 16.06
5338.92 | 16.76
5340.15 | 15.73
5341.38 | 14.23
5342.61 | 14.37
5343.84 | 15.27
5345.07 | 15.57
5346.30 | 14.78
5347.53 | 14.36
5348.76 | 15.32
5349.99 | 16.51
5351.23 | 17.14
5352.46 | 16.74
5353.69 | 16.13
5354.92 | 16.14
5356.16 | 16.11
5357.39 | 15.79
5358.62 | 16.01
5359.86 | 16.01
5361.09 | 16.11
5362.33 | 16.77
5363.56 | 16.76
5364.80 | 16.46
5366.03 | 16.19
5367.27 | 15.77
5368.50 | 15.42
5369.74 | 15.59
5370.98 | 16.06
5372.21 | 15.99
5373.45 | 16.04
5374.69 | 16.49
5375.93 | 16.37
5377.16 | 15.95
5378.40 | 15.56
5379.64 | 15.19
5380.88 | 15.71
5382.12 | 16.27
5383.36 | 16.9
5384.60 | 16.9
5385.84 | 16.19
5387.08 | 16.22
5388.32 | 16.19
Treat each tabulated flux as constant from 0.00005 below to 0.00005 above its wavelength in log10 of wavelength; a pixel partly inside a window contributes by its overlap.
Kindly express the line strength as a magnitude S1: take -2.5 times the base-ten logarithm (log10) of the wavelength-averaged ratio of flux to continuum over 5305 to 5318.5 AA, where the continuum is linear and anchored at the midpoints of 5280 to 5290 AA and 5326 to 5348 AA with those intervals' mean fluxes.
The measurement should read -0.090 mag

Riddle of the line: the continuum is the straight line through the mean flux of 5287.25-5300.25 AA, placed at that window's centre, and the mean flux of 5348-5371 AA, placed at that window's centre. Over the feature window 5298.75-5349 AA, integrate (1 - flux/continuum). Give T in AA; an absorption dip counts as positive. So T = 0.8 AA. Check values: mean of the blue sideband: 15.6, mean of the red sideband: 16.1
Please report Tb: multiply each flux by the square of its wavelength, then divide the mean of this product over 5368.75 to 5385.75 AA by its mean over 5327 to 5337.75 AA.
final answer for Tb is 1.1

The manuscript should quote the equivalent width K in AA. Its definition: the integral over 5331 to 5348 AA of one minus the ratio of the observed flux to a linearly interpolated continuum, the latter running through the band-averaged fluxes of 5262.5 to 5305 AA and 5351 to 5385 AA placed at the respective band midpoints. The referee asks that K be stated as 0.5 AA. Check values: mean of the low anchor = 15.1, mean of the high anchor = 16.1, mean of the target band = 15.3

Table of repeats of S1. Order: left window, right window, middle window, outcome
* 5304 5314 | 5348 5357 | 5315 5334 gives 0.09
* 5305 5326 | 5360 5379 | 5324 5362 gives 0.06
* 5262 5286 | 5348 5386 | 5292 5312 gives -0.05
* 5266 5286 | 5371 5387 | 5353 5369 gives -0.02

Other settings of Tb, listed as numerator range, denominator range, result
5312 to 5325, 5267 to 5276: 1.22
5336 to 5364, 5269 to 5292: 1.07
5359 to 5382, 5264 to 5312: 1.08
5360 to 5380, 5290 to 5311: 1.04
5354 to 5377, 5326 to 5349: 1.08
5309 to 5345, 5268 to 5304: 1.04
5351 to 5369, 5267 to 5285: 1.15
